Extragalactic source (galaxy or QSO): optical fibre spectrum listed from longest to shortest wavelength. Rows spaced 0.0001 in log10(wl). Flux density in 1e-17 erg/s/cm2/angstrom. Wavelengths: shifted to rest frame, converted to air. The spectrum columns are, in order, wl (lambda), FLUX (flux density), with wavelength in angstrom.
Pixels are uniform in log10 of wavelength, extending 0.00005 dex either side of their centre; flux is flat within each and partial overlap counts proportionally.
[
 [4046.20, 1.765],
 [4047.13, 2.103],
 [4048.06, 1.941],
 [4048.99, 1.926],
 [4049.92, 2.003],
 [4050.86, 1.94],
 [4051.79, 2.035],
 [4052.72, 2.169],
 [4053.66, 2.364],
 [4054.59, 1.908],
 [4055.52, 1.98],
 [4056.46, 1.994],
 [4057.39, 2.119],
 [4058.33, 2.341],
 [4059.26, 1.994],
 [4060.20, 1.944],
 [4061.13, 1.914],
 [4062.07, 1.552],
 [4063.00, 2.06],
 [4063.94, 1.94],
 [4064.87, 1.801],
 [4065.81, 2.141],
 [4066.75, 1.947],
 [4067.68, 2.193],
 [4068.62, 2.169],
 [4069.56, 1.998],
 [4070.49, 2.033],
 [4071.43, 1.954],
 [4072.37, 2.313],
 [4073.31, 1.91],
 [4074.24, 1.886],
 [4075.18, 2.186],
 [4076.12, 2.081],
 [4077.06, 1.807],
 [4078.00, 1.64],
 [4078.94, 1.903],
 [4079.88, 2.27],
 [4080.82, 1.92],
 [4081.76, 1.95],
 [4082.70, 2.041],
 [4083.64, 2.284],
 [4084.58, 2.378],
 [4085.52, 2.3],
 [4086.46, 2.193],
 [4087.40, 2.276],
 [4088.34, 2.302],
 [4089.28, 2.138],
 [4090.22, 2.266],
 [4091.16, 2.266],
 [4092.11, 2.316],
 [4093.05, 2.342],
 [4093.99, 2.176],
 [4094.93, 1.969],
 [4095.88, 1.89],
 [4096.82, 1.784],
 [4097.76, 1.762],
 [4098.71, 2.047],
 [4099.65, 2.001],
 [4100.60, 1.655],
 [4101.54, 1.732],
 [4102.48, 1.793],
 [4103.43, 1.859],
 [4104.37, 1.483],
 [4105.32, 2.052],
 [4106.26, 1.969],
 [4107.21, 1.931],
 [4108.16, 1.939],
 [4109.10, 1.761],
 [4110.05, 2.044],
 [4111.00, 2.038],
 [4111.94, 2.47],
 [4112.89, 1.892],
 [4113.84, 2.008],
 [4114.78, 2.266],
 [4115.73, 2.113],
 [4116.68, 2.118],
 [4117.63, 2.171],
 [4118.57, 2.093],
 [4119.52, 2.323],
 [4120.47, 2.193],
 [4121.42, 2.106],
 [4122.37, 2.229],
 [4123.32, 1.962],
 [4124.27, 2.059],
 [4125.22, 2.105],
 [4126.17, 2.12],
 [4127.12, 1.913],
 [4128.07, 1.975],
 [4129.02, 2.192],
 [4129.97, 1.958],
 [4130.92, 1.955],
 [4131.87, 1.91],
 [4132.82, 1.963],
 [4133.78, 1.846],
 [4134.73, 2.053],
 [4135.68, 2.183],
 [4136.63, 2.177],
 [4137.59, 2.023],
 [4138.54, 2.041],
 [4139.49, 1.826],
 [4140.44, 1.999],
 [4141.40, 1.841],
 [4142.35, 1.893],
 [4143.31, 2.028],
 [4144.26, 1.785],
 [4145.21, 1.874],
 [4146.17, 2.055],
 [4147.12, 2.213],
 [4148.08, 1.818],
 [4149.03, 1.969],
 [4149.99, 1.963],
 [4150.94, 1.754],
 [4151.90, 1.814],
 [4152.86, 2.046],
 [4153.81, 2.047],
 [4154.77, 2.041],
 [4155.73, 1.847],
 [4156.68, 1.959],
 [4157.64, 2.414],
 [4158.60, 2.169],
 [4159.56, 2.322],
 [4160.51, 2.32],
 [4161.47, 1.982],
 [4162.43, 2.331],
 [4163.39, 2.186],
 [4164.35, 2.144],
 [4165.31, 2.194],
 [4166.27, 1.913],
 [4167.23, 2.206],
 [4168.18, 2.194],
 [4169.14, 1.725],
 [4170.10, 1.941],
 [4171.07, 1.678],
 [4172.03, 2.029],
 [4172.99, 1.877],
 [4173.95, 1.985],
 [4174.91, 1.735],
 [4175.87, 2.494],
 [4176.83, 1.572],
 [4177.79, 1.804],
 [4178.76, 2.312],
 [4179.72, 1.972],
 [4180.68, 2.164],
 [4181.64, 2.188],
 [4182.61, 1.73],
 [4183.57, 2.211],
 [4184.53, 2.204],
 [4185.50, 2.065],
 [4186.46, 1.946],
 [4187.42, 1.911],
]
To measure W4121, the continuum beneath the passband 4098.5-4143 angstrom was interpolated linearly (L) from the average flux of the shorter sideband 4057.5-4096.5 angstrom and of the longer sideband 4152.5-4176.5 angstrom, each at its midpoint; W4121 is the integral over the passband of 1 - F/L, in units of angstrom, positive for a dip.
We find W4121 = 1.4 angstrom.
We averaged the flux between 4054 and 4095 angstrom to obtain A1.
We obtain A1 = 2.07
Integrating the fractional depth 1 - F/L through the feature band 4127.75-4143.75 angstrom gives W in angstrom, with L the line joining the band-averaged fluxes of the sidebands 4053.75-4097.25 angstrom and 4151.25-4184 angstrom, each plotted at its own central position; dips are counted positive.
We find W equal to 0.5 angstrom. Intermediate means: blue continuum 2.06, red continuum 2.04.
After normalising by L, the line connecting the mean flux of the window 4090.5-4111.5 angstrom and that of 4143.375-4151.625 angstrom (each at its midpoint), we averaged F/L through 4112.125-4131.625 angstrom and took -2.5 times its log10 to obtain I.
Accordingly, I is -0.08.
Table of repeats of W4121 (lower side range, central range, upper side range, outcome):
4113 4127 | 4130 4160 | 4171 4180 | 0.78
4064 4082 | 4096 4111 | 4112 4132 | 1.44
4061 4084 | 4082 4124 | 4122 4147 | -1.43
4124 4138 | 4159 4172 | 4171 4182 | -0.54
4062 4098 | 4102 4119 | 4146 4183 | 0.45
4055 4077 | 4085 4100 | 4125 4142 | -0.88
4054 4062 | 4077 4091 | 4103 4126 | -0.67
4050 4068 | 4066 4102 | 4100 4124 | -0.87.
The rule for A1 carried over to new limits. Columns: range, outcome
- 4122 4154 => 1.99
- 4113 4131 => 2.1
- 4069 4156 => 2.02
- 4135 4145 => 1.98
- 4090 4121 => 2.02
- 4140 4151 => 1.94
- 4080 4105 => 2.05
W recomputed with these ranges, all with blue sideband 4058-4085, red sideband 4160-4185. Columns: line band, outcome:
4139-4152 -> 0.7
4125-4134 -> 0.2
